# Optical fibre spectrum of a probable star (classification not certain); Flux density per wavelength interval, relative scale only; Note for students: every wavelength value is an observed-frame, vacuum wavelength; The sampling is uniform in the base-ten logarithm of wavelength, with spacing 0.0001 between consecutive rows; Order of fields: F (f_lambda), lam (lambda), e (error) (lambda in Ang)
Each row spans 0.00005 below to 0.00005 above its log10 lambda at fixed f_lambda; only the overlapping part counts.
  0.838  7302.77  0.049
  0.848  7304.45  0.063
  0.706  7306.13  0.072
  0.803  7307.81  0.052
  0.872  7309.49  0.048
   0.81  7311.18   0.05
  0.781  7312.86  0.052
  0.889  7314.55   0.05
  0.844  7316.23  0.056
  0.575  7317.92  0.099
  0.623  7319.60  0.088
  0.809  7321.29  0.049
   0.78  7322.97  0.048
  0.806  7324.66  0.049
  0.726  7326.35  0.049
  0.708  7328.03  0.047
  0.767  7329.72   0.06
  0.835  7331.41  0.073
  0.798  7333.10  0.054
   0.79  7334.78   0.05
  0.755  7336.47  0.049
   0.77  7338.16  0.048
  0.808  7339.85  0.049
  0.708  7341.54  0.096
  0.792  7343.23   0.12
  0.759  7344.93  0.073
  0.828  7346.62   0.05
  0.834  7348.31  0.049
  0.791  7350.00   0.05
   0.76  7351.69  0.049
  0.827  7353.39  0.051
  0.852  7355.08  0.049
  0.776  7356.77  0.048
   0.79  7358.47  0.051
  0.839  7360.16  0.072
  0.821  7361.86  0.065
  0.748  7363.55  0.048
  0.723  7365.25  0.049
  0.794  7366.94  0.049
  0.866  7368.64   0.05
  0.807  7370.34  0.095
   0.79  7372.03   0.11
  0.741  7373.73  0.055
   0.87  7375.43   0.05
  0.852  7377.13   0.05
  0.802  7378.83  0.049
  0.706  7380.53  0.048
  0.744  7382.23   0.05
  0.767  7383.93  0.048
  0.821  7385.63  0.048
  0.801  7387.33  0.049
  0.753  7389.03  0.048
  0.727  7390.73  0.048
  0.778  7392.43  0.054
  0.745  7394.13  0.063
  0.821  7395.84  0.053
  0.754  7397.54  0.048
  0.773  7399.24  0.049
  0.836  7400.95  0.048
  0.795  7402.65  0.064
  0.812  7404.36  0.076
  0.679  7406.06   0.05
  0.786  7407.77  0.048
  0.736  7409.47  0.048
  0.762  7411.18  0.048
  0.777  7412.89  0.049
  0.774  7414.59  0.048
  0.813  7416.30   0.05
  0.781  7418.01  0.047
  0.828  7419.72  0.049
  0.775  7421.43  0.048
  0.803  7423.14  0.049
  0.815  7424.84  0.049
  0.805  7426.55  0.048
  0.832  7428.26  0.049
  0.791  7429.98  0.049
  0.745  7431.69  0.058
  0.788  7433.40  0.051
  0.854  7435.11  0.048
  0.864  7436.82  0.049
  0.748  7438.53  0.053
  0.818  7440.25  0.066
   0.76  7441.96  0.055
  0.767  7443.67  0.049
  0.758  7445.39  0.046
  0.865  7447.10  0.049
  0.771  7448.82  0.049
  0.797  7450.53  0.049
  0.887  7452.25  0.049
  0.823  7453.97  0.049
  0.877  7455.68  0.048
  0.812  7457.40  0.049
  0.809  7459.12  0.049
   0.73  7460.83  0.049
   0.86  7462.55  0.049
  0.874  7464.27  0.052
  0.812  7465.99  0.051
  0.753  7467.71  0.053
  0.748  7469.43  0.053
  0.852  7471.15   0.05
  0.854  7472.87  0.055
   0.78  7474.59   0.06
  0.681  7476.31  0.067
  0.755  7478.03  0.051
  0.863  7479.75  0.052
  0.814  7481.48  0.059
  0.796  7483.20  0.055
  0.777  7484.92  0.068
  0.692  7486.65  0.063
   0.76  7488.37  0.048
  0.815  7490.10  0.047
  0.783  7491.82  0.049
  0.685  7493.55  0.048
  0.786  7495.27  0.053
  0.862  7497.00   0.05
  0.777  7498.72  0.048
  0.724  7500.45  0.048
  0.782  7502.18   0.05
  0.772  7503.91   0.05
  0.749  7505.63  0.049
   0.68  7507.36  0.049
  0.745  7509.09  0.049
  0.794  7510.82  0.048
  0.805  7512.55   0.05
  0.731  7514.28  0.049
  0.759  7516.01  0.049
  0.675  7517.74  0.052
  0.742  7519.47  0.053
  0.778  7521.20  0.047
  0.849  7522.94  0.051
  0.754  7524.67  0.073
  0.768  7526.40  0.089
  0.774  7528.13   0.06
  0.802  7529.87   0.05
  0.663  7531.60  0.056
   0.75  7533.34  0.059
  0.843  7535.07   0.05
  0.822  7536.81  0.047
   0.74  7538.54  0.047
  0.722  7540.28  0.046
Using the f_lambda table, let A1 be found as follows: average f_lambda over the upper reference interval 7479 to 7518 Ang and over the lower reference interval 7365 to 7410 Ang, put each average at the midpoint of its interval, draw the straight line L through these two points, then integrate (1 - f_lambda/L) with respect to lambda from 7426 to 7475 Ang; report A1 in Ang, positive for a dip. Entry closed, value -2.2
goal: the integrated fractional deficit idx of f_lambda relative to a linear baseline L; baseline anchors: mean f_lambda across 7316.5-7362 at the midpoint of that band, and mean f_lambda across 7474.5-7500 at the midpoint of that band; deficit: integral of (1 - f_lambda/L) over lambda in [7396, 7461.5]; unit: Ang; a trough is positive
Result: -1.75 Ang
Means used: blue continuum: 0.775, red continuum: 0.774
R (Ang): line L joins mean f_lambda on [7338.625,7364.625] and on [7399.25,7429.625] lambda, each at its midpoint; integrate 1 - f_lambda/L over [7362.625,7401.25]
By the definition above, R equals 0.4 Ang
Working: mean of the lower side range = 0.794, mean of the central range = 0.783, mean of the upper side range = 0.788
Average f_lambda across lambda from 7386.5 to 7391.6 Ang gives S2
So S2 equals 0.761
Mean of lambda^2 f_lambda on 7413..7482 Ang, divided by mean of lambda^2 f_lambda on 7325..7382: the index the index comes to 1.0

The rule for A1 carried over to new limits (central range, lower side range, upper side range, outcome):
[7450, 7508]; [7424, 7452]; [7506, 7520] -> -1.6 Ang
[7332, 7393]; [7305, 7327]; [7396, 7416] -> -1.2 Ang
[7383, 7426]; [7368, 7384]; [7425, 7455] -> 1.0 Ang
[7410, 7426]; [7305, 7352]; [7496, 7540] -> -0.4 Ang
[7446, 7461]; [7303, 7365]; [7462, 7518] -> -0.8 Ang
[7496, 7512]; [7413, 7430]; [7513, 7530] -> 0.1 Ang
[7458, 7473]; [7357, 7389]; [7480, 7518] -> -0.7 Ang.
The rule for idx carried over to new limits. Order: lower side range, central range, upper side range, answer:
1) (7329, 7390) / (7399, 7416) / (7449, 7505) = 0.4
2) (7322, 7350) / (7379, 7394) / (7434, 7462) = 0.6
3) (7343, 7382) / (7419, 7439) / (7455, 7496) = -0.3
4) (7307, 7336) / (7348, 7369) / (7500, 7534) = -0.7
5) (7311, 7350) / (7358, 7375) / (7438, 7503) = -0.3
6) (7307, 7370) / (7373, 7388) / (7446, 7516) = -0.1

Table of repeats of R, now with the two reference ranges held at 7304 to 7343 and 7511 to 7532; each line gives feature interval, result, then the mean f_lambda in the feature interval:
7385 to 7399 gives -0.1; 0.775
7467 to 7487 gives -0.5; 0.783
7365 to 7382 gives -0.5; 0.796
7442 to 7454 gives -0.6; 0.805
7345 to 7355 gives -0.5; 0.808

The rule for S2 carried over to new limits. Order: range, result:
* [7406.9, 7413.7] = 0.764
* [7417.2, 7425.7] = 0.801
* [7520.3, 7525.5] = 0.793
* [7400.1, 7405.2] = 0.814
